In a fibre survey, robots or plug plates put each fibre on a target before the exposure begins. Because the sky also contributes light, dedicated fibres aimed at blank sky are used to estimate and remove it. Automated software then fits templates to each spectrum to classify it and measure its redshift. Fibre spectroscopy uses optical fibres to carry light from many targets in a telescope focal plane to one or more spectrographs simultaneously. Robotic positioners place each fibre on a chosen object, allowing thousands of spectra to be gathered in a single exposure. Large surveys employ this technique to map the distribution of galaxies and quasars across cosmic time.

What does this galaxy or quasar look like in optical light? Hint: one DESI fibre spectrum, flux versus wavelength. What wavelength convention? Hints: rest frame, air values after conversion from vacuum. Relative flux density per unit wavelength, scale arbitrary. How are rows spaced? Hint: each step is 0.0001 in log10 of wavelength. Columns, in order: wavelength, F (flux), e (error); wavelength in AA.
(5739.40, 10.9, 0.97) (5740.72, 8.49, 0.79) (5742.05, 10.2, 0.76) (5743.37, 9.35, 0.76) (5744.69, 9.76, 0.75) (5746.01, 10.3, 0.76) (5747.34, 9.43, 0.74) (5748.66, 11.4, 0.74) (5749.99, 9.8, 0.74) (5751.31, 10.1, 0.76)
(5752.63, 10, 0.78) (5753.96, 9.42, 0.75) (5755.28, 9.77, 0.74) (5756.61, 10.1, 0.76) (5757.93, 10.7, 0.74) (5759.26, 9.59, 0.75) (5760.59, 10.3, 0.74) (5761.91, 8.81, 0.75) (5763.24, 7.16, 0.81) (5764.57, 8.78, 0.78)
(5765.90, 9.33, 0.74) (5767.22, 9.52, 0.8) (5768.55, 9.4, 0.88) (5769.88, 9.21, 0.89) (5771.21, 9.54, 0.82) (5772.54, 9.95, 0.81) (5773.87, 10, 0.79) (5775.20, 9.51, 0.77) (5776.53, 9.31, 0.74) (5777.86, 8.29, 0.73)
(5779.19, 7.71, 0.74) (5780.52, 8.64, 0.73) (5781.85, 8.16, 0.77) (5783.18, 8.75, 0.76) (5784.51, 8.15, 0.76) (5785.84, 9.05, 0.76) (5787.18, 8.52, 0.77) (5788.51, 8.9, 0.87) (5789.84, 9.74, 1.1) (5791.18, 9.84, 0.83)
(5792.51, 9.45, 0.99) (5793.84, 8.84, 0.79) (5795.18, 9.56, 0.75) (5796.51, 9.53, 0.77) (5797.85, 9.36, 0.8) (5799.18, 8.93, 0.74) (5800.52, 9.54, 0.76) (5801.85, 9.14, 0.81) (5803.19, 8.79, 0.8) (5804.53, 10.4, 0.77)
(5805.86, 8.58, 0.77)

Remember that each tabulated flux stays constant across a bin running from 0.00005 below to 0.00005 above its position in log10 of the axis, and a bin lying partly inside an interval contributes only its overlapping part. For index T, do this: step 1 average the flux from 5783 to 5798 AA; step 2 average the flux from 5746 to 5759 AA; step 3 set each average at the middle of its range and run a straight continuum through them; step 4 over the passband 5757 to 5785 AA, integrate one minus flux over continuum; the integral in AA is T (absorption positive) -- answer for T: 1.5 AA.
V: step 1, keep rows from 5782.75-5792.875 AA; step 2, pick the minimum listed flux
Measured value 8.15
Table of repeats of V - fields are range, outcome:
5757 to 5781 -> 7.16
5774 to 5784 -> 7.71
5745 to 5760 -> 9.42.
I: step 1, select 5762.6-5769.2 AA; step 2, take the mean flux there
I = 8.84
